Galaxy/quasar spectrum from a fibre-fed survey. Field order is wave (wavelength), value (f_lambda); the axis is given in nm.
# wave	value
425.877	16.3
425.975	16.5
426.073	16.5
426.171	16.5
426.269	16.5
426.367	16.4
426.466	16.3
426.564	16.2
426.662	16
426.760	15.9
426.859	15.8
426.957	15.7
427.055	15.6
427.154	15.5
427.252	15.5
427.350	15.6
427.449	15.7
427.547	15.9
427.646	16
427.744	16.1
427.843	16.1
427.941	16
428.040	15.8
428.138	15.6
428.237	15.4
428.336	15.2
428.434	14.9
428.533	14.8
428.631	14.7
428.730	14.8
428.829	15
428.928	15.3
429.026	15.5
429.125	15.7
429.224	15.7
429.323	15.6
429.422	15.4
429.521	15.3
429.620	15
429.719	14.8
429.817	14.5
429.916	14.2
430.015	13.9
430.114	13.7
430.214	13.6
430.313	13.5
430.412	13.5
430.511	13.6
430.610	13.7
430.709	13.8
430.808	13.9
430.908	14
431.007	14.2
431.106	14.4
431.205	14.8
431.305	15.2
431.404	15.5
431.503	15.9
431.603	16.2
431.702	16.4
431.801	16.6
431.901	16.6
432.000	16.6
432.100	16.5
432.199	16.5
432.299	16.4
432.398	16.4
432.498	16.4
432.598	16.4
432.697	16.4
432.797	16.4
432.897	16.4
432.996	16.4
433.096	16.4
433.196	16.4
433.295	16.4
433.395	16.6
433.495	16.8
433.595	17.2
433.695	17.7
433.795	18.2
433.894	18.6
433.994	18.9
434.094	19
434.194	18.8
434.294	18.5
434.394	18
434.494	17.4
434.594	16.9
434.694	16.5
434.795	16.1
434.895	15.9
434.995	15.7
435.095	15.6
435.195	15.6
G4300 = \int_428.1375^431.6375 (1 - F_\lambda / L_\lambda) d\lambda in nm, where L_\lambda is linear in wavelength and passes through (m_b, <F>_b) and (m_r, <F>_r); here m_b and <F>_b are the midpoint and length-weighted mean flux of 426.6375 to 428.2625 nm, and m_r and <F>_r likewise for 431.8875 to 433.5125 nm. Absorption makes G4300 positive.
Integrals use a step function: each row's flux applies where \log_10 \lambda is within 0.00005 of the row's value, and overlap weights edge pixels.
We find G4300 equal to 0.297 nm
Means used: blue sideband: 15.8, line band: 14.7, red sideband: 16.5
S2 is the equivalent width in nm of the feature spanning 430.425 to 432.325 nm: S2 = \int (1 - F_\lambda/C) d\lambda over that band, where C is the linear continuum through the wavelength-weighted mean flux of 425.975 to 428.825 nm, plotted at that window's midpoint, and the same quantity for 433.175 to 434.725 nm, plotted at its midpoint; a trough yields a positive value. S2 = 0.19 nm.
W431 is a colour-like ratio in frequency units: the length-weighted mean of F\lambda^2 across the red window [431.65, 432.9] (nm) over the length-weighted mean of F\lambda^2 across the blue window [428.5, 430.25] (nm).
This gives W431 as 1.1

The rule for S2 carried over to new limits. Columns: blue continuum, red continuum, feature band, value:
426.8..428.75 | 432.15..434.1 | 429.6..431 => 0.19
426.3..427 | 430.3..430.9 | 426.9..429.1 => -0.04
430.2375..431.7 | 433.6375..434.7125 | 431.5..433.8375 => -0.03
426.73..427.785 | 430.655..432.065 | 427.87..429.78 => 0.03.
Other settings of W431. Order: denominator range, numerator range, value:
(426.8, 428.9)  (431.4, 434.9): 1.12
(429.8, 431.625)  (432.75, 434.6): 1.24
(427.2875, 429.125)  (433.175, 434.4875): 1.18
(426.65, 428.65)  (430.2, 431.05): 0.89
